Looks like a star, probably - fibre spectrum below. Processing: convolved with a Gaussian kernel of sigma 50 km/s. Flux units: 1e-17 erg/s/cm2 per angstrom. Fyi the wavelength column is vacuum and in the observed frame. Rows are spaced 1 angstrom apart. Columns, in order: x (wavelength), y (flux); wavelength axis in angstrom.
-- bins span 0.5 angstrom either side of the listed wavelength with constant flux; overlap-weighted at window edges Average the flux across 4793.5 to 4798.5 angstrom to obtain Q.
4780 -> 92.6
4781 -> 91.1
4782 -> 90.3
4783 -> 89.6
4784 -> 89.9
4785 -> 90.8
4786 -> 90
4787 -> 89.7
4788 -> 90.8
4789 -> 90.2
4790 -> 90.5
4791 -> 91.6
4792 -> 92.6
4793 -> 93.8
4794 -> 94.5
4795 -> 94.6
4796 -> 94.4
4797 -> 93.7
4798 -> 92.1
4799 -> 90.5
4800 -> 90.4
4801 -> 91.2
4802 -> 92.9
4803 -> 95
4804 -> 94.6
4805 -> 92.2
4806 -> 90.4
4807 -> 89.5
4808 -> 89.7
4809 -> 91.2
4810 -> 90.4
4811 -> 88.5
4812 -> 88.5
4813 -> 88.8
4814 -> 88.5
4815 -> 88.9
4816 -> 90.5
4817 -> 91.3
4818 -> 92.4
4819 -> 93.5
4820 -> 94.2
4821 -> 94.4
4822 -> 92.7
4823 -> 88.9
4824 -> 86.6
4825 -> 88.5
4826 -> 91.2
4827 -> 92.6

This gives 93.9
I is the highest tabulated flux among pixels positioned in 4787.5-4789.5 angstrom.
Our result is 90.8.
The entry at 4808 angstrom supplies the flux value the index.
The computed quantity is 89.7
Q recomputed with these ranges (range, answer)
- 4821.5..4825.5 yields 89.2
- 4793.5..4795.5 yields 94.5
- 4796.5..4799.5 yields 92.1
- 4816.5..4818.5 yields 91.8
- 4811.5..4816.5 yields 89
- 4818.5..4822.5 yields 93.7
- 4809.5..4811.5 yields 89.5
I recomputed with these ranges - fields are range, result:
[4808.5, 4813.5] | 91.2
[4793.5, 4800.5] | 94.6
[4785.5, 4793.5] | 93.8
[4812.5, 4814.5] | 88.8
